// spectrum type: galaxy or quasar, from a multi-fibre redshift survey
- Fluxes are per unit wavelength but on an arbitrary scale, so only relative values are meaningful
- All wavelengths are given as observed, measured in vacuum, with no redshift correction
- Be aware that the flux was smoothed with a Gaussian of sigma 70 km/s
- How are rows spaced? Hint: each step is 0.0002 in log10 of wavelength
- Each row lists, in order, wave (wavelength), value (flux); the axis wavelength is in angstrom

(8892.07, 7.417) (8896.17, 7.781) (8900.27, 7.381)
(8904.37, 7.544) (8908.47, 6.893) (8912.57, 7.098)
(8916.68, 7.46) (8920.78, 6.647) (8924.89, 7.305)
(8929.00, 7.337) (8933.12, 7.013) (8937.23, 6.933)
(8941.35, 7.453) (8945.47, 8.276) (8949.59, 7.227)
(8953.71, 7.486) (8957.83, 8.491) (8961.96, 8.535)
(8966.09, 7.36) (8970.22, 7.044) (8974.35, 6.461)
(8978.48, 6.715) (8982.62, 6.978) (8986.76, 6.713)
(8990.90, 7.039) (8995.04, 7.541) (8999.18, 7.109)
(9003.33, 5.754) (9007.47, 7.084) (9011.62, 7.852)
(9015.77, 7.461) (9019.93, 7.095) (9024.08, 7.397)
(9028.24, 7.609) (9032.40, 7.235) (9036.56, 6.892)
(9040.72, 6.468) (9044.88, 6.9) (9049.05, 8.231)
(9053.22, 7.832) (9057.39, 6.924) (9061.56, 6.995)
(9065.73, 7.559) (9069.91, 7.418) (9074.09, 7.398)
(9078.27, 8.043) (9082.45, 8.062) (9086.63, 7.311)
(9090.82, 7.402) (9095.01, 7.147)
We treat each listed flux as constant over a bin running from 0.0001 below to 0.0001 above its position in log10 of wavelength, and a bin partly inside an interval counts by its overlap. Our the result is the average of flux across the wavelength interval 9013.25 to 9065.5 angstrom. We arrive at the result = 7.27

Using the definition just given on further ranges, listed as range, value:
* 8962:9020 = 7.06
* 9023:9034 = 7.42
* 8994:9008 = 6.8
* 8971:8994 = 6.83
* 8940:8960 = 7.8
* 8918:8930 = 7.1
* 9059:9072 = 7.31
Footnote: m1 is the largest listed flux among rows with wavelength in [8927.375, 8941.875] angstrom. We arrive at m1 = 7.453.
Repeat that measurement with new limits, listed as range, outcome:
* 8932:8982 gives 8.535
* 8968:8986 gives 7.044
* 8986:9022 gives 7.852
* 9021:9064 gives 8.231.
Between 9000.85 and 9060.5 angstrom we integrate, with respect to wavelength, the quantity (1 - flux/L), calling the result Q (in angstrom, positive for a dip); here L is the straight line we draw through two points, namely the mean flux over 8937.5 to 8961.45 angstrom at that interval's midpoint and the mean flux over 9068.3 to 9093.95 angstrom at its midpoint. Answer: 3.6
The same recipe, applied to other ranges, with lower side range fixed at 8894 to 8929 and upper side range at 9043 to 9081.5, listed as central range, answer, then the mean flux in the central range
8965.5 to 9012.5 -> 2.9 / 6.94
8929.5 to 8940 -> 0.4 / 7.06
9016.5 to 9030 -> 0.1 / 7.37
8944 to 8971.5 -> -1.7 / 7.78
